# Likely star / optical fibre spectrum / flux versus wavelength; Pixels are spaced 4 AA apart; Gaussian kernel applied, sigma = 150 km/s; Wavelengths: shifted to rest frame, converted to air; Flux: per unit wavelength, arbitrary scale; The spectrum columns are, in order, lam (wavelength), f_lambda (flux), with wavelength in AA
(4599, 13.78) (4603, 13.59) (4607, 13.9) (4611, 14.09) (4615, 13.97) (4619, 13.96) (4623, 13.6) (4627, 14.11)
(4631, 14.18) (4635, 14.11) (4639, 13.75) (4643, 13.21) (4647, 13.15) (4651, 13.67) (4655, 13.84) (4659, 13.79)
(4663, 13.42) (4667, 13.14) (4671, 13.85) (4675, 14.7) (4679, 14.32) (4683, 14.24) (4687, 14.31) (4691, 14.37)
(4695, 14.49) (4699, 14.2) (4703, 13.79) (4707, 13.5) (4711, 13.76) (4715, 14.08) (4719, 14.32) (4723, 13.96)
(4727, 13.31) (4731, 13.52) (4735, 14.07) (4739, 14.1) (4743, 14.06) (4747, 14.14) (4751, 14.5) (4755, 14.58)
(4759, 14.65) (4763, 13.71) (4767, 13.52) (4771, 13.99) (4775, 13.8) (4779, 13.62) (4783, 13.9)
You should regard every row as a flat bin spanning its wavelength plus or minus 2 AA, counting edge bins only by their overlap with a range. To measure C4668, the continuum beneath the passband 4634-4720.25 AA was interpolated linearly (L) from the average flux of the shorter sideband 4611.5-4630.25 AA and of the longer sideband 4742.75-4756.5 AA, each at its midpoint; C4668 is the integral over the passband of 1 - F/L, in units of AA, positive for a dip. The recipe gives 1.3 AA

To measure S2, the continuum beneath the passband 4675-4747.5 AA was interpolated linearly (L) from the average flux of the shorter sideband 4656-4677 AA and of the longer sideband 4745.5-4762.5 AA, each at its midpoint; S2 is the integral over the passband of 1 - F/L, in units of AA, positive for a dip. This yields 0.3 AA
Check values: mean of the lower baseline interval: 13.8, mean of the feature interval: 14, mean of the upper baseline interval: 14.4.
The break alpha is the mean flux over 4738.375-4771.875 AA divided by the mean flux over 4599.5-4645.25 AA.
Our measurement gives 1.02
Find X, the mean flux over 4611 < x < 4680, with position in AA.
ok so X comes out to 13.8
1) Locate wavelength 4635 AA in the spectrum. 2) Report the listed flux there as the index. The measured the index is 14.11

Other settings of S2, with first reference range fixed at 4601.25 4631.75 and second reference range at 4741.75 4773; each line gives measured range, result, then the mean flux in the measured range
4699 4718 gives 0.3 AA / 13.9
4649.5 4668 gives 0.5 AA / 13.6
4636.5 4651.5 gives 0.6 AA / 13.4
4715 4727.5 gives 0.1 AA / 14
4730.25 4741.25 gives 0.1 AA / 13.9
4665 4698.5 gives -0.4 AA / 14.2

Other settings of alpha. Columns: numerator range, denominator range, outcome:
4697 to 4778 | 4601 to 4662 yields 1.01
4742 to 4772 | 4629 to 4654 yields 1.03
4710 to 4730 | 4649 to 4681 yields 1.00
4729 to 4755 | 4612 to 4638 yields 1.01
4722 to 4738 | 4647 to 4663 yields 1.01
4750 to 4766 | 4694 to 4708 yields 1.02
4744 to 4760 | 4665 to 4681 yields 1.03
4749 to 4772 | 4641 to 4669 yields 1.05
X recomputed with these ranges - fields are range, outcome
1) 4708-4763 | 14.1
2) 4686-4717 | 14.1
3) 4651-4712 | 14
